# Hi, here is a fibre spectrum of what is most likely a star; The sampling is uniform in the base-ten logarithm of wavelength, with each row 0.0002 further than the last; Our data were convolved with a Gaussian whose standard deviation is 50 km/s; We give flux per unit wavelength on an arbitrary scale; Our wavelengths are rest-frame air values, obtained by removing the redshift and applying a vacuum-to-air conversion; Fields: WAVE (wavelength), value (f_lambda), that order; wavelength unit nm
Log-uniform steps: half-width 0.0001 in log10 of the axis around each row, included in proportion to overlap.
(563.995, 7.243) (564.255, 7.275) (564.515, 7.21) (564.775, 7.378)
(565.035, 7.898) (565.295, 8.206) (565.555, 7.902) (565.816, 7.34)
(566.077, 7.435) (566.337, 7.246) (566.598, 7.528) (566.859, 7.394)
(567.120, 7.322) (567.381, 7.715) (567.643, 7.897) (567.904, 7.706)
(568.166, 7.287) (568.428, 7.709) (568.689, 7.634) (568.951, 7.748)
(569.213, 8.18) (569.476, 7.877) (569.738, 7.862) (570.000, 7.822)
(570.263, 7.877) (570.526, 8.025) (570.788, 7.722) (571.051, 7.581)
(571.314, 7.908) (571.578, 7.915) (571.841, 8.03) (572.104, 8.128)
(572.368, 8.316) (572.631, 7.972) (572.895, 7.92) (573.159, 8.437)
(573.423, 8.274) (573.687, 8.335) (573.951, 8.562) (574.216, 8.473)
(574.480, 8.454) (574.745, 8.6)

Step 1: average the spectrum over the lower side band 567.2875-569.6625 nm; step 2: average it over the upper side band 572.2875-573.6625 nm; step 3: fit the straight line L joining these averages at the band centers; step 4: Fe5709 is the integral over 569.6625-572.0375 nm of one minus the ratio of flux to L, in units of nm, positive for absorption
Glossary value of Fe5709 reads 0.03 nm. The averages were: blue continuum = 7.75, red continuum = 8.19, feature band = 7.87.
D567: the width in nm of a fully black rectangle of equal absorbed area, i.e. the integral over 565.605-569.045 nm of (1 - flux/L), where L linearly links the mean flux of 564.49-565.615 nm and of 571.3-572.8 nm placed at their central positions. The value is 0.14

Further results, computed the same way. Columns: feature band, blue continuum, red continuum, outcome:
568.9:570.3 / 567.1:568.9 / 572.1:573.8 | -0.02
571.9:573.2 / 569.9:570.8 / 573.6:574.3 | 0.02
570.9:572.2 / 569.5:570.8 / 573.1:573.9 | 0.03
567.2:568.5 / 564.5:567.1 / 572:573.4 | 0.02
